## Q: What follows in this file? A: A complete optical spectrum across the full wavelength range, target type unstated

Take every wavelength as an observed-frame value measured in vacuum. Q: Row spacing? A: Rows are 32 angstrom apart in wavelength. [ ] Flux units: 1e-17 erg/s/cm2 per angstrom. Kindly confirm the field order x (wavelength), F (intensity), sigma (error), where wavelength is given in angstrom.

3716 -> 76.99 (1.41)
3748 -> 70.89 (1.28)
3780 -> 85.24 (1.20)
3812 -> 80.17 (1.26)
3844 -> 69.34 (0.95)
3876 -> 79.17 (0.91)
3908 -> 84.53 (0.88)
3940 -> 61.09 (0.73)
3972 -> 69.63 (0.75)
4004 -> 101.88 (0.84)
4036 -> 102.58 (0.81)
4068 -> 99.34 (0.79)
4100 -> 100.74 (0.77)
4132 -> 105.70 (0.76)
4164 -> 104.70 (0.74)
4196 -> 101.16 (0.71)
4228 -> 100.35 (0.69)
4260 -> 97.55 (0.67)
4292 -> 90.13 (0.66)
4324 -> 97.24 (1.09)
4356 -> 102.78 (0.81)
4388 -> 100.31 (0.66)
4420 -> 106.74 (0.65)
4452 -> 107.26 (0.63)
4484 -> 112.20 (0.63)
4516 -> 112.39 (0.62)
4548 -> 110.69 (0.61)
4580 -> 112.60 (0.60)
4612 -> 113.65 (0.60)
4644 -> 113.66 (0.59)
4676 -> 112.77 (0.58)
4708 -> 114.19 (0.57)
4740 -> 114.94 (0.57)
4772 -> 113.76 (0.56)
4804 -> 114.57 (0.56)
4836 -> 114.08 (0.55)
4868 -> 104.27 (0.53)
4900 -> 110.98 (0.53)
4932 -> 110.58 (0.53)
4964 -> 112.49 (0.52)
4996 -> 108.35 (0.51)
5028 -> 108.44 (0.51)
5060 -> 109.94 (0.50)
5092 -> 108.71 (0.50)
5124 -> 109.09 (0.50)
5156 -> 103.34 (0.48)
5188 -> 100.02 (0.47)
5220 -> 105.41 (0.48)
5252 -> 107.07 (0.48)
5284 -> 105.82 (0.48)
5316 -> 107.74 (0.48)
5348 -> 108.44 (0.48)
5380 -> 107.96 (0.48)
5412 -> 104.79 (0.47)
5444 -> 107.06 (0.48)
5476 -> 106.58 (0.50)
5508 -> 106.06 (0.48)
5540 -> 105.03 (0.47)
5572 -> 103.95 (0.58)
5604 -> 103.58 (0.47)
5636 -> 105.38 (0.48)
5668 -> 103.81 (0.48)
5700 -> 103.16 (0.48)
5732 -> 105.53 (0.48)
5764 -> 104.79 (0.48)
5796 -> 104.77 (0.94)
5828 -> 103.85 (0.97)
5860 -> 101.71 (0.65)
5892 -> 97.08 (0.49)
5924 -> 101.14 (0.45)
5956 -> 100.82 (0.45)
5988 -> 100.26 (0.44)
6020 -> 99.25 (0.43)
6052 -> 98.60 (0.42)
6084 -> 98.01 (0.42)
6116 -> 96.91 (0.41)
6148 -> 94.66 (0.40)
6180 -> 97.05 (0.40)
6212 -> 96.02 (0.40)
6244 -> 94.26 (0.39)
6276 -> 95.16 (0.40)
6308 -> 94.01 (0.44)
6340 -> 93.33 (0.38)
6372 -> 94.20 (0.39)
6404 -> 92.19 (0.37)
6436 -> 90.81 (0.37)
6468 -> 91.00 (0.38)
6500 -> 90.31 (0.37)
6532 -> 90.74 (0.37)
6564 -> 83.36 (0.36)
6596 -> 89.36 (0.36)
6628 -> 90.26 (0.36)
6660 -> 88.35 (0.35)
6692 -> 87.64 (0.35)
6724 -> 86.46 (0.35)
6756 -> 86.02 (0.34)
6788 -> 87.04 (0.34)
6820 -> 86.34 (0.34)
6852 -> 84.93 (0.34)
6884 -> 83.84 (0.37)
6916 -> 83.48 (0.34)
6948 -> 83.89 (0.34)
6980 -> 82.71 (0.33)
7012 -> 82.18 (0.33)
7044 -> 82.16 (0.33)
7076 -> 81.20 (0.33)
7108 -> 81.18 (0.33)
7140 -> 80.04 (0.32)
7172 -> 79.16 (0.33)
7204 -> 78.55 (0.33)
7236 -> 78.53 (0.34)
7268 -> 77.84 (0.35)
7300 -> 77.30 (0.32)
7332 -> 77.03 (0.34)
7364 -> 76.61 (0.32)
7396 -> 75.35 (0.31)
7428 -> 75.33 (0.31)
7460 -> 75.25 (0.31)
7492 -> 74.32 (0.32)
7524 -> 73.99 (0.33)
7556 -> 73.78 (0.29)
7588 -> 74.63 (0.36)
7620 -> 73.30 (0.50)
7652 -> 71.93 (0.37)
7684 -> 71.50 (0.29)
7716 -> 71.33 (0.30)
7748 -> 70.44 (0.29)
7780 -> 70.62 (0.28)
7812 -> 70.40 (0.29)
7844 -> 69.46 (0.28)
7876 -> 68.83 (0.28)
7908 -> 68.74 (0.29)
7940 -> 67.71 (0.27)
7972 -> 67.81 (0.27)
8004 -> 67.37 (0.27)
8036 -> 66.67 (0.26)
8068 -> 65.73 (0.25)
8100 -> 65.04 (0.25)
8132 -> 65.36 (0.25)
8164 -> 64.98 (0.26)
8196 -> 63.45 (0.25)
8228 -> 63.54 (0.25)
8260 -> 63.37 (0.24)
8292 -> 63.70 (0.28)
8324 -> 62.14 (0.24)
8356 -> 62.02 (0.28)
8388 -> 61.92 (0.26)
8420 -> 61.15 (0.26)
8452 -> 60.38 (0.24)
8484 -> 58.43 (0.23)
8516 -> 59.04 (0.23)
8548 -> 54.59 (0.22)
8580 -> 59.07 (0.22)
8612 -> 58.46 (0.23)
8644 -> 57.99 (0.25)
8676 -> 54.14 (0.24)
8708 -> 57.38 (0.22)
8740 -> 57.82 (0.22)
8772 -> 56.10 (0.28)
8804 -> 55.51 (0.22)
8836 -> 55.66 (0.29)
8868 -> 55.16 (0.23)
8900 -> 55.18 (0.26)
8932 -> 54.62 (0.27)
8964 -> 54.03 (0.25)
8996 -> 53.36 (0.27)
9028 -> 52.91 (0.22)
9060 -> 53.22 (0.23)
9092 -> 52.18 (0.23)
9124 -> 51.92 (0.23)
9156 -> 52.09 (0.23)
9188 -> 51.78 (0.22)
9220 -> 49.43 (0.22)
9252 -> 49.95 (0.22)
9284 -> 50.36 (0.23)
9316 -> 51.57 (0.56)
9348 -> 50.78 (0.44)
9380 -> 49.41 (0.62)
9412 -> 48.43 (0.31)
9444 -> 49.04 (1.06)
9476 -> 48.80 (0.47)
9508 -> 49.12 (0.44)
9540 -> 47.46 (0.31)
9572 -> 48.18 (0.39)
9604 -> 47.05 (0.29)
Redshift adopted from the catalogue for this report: 0.000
